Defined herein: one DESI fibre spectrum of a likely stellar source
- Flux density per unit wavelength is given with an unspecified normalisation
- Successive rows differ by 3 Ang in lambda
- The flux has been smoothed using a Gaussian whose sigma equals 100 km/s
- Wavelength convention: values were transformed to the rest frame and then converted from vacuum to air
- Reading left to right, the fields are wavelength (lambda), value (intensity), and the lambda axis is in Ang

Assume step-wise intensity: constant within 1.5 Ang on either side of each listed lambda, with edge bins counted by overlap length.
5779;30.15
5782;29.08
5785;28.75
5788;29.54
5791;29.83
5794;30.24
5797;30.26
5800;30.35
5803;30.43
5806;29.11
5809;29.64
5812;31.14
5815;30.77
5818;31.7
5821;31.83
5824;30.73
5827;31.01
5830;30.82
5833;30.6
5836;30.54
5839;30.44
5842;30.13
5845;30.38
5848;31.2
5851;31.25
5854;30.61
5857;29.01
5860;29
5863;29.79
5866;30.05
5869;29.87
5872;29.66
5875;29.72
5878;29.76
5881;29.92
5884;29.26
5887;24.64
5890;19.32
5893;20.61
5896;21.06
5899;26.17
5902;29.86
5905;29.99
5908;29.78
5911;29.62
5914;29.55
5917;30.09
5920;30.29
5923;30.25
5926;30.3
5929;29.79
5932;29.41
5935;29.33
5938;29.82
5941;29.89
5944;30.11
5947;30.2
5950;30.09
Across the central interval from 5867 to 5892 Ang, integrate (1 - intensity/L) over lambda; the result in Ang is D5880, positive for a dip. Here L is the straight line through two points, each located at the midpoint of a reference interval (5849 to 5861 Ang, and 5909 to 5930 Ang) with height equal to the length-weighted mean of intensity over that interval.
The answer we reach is 2.0 Ang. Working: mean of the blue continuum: 30.1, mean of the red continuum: 30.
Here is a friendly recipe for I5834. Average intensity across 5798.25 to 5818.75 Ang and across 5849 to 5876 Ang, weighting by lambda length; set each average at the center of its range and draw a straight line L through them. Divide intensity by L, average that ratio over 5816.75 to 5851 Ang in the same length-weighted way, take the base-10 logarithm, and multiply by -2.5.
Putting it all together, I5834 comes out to -0.025 mag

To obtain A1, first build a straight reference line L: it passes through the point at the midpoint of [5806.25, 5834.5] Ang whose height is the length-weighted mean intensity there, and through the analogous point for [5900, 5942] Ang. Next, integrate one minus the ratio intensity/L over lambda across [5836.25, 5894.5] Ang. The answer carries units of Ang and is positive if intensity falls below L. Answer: 3.23 Ang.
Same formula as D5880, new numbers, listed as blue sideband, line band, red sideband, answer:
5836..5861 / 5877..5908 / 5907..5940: 4.0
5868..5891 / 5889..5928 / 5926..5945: 1.8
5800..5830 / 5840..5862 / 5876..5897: -1.8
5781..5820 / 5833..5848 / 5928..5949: -0.2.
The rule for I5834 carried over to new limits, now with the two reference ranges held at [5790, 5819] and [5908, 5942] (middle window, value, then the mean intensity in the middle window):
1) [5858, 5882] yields 0.01 mag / 29.7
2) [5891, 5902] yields 0.27 mag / 23.5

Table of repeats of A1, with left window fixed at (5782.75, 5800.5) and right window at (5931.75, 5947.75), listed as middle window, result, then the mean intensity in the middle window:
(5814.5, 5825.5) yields -0.56 Ang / 31.3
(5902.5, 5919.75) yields -0.03 Ang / 29.8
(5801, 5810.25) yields 0.00 Ang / 29.8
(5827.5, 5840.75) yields -0.38 Ang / 30.6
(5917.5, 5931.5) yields -0.14 Ang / 30.1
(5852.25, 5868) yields 0.03 Ang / 29.7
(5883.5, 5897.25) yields 3.34 Ang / 22.6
